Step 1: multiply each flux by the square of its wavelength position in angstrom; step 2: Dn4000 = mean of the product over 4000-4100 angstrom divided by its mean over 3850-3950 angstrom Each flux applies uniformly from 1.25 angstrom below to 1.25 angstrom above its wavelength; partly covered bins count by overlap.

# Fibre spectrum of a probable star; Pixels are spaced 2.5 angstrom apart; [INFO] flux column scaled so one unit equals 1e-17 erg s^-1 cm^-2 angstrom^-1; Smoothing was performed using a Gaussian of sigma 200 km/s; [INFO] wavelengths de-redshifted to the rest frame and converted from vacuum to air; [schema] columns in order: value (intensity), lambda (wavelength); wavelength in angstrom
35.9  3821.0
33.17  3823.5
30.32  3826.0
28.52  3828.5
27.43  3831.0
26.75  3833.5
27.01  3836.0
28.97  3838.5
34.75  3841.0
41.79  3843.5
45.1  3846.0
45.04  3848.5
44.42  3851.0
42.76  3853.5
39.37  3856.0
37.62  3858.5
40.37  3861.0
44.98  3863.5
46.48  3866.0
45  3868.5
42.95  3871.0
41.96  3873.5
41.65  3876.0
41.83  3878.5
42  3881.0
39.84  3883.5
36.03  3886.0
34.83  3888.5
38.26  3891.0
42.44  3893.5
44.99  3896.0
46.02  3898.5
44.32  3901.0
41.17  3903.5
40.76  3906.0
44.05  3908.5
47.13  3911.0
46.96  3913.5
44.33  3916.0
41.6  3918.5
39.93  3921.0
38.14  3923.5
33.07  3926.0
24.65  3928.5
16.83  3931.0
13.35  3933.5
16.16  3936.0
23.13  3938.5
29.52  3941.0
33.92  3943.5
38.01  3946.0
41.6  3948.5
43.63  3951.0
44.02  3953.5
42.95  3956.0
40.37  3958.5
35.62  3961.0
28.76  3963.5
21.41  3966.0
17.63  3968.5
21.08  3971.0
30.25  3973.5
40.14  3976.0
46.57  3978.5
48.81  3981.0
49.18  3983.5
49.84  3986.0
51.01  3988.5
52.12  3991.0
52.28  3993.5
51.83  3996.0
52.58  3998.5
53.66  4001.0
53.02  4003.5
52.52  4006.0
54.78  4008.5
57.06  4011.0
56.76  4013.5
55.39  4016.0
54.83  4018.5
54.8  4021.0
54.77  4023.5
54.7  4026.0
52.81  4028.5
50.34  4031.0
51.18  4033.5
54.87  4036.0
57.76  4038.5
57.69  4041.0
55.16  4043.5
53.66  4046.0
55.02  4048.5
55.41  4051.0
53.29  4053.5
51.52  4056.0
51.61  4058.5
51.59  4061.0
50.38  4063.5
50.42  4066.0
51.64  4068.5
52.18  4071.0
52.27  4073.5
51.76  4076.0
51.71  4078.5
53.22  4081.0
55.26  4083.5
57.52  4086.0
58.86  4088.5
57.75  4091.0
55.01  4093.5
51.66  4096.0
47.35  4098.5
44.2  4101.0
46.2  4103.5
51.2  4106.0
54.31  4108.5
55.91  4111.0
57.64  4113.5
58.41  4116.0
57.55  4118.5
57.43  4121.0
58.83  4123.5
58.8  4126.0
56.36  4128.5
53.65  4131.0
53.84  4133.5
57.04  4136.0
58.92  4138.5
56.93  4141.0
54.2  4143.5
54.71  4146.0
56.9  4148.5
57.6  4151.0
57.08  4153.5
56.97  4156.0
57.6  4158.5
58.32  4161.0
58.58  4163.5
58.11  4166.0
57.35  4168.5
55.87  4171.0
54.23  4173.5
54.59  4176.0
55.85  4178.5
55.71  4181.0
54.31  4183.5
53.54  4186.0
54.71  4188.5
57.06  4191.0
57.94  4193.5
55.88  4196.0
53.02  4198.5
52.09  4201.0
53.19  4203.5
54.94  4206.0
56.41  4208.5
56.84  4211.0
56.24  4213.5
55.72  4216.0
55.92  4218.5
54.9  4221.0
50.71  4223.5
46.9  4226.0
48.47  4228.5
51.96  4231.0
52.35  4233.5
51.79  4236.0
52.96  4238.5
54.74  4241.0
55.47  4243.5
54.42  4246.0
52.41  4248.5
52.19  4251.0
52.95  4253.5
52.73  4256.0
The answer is 1.52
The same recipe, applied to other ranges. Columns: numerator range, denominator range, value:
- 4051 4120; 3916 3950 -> 1.87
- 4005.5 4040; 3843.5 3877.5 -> 1.38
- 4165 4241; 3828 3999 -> 1.63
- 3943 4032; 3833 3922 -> 1.18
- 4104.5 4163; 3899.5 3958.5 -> 1.73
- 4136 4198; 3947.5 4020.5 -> 1.37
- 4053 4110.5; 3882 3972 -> 1.59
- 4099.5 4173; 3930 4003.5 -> 1.60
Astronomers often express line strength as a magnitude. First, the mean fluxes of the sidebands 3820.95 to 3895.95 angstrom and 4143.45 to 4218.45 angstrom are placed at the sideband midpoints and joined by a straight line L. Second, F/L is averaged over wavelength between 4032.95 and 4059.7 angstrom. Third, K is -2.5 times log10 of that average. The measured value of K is -0.123 mag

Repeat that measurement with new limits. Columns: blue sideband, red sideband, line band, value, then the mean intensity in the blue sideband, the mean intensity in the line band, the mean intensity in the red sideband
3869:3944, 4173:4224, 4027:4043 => -0.20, 37.2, 54.2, 55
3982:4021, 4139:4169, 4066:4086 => 0.05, 53.2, 52.8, 57.1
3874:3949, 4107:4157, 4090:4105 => 0.07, 36.9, 50.3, 56.6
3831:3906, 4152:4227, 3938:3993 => 0.18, 40.1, 38.1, 55.4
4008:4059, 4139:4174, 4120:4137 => 0.00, 54.5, 56.5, 56.8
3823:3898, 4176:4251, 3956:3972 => 0.44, 38.7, 28.8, 54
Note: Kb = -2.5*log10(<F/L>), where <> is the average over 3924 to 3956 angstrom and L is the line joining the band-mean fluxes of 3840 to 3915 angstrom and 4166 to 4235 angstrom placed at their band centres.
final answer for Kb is 0.412 mag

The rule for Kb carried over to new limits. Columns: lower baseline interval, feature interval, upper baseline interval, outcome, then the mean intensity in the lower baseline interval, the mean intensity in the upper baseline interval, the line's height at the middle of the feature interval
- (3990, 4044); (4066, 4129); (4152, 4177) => 0.032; 54.1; 56.9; 55.6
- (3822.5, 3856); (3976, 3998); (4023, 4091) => -0.044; 35.3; 53.6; 47.7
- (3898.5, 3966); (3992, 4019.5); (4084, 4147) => -0.235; 35.8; 55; 43.5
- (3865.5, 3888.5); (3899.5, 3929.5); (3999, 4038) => 0.102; 41.4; 54.1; 44.8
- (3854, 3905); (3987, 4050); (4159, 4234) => -0.142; 41.6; 54.8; 47.4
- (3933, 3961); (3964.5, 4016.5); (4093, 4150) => -0.164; 34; 54.7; 39.1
